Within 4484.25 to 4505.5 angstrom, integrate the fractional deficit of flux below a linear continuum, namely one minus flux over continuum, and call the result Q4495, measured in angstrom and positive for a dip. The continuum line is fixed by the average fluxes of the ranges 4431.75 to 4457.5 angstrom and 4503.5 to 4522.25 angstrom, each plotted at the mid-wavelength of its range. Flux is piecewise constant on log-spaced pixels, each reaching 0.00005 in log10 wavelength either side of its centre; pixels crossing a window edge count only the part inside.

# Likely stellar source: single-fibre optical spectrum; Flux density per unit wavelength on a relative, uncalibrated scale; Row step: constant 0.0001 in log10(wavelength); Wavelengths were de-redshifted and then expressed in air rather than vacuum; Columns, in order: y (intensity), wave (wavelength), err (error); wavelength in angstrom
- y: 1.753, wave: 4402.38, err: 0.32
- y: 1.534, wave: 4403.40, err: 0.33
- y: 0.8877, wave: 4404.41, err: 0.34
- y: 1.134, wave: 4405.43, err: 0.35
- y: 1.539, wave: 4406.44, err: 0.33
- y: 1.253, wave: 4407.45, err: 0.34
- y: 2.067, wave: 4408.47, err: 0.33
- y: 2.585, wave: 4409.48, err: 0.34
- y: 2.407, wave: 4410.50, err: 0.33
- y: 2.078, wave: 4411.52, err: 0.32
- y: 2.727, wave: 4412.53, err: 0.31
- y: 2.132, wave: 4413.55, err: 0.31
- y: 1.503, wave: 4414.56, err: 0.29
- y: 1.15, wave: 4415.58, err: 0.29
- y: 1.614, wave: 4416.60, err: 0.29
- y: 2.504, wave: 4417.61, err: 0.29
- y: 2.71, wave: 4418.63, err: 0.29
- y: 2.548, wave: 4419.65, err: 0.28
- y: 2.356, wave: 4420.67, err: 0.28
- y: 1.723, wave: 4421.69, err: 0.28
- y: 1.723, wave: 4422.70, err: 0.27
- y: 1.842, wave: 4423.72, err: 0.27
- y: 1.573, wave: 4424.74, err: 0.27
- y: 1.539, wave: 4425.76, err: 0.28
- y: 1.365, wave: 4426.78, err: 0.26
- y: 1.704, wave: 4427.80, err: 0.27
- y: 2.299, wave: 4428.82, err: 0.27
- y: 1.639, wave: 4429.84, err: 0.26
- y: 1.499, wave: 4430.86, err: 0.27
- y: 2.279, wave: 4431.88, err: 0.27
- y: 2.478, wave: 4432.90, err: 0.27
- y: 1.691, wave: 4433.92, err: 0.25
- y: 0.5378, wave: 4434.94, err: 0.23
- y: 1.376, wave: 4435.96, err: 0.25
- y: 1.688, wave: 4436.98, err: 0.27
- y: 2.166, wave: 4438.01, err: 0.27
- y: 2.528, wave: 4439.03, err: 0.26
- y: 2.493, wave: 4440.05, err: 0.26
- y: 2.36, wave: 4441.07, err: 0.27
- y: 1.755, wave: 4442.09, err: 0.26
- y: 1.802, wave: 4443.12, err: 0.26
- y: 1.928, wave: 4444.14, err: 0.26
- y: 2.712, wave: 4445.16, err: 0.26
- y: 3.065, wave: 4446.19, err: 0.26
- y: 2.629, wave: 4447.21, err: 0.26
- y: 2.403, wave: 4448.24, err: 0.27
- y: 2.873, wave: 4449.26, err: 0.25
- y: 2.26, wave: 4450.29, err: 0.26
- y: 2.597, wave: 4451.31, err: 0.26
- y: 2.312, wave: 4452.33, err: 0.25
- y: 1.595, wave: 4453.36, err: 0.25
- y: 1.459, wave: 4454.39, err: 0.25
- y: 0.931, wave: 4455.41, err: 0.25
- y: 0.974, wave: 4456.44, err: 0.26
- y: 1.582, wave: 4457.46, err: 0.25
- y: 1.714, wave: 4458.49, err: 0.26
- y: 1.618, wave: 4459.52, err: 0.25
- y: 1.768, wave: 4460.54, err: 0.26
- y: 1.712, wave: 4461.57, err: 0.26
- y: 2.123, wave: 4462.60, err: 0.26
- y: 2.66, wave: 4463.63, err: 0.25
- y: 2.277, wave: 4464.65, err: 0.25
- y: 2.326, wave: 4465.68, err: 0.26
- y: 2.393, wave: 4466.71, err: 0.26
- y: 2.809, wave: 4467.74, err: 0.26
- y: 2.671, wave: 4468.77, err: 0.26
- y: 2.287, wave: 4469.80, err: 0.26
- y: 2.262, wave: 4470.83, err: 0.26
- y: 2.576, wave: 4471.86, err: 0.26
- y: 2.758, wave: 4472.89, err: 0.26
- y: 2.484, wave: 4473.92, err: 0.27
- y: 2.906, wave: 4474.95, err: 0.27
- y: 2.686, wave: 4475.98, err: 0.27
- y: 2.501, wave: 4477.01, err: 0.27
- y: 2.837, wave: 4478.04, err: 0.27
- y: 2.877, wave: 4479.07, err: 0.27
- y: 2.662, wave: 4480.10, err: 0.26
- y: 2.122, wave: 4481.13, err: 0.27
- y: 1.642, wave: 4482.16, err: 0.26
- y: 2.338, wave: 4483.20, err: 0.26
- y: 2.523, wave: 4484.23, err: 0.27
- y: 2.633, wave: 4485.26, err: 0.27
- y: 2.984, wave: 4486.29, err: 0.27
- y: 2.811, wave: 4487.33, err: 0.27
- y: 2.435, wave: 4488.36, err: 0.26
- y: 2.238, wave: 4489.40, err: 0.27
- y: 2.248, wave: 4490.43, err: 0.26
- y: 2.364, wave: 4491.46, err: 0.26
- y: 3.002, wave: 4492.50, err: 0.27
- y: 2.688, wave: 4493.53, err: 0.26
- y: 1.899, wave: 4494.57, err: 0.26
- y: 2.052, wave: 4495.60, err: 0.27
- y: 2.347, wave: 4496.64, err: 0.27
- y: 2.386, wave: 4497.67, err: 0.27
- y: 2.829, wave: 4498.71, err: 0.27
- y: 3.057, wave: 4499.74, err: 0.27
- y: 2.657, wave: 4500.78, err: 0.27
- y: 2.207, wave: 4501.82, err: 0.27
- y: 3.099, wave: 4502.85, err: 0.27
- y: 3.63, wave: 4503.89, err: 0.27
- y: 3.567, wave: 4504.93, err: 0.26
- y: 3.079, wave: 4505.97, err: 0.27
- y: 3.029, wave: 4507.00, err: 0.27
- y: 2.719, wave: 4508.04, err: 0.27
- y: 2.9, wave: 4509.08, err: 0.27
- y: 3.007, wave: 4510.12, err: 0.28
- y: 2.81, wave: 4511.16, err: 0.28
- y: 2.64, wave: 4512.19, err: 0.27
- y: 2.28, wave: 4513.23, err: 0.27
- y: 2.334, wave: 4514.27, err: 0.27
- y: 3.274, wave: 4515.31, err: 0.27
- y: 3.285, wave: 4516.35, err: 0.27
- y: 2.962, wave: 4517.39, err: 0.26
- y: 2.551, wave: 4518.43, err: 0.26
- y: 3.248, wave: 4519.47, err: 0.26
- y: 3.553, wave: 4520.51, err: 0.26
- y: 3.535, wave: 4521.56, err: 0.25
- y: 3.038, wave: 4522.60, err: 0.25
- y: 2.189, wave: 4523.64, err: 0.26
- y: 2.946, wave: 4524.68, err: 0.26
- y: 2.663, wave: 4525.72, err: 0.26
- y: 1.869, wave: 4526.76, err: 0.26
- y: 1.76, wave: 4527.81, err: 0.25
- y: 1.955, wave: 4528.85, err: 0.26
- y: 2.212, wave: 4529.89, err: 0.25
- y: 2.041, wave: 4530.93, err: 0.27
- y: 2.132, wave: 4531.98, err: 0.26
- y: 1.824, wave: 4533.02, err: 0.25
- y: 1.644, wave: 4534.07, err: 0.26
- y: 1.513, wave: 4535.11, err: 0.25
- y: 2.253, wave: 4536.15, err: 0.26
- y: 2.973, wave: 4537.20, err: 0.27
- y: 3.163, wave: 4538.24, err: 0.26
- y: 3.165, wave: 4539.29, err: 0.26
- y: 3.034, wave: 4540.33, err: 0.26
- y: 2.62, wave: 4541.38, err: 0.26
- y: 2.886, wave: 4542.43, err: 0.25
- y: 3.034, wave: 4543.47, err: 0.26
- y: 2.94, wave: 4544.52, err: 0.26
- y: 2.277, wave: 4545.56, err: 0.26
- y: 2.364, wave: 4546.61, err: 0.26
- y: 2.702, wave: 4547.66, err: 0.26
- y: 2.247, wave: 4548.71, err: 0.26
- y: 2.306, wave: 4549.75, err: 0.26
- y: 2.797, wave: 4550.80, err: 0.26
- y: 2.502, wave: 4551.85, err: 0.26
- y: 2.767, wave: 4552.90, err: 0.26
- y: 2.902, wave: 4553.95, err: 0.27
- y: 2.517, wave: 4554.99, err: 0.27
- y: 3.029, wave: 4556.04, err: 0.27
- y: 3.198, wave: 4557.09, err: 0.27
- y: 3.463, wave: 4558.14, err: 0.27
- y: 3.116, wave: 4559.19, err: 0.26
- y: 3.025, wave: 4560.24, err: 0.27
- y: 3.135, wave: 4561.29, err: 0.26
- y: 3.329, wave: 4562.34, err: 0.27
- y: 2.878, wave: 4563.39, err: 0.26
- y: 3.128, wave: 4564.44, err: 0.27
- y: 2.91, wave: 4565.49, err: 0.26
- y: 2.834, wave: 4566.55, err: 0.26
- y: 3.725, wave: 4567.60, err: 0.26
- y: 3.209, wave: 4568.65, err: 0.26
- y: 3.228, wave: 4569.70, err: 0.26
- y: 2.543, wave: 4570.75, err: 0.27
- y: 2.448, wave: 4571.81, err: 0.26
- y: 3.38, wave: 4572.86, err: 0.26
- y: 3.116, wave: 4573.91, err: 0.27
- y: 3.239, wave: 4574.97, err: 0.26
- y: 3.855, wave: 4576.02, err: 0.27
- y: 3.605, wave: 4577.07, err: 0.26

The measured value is 0.8 angstrom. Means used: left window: 2.02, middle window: 2.65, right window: 3.02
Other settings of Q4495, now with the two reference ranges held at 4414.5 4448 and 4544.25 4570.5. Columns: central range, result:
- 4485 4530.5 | -3.1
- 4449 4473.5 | 1.1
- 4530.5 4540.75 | 1.4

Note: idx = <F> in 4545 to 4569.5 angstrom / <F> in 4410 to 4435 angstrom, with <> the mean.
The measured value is 1.5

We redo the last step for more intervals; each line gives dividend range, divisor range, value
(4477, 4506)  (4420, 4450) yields 1.30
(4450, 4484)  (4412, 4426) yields 1.11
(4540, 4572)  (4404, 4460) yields 1.49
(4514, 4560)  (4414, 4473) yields 1.31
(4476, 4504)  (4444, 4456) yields 1.14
